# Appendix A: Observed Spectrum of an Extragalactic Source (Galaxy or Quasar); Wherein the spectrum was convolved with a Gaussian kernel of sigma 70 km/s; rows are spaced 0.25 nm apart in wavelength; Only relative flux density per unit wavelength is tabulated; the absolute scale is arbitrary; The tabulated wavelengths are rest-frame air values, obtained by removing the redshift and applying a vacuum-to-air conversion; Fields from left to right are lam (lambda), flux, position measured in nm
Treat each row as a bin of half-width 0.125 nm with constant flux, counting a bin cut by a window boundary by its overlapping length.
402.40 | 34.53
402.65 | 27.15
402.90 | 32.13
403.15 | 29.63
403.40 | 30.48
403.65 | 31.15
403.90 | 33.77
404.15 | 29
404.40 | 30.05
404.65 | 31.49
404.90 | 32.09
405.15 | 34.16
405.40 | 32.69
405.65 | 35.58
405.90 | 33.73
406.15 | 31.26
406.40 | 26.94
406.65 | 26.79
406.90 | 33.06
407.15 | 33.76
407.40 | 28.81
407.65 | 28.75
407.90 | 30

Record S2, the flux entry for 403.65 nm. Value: 31.15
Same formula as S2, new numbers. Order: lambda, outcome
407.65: 28.75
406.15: 31.26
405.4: 32.69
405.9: 33.73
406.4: 26.94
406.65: 26.79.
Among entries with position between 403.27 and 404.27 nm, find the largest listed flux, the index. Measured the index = 33.77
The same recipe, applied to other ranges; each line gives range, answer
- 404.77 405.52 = 34.16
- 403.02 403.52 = 30.48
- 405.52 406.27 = 35.58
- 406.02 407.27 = 33.76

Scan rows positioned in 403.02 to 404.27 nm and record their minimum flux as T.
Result 29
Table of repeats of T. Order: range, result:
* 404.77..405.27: 32.09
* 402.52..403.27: 27.15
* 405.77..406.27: 31.26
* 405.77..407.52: 26.79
